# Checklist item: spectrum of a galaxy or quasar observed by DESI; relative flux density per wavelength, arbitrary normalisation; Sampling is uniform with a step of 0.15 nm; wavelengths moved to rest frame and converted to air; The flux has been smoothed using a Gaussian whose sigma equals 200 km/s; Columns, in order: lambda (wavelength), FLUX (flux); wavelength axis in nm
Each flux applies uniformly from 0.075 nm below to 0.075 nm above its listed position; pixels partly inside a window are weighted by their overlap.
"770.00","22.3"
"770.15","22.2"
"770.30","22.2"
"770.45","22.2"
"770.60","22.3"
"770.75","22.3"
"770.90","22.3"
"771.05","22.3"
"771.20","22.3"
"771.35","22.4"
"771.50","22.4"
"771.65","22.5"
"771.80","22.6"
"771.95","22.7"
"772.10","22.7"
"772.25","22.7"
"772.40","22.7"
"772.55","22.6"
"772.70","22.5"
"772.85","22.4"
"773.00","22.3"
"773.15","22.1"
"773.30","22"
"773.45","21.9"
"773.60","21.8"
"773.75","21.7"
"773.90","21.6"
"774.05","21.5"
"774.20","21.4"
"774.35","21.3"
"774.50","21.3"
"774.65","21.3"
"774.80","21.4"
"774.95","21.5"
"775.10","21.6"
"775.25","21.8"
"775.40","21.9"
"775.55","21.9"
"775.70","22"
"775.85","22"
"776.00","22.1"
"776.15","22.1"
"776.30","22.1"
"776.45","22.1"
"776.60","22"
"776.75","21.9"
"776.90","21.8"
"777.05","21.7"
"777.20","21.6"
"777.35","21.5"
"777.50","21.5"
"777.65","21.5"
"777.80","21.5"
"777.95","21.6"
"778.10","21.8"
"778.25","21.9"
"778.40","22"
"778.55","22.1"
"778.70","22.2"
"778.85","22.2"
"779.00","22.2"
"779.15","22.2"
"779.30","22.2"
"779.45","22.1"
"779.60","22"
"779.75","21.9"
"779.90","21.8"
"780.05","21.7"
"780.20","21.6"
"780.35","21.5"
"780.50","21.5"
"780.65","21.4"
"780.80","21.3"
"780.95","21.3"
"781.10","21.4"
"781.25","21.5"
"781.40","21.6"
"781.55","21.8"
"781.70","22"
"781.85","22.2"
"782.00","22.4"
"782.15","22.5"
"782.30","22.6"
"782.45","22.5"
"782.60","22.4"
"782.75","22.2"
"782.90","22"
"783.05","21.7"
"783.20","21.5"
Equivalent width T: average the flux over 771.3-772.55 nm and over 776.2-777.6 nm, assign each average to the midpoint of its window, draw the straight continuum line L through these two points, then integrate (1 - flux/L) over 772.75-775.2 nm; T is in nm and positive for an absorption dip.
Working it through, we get 0.062 nm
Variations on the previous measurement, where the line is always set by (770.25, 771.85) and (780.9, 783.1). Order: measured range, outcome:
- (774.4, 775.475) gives 0.033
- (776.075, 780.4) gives 0.050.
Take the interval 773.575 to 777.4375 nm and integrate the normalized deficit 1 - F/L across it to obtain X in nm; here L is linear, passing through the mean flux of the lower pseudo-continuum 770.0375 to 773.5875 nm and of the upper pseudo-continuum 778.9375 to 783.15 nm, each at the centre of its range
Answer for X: 0.079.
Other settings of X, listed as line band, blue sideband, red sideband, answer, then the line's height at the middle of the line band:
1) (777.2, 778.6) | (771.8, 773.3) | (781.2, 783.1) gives 0.037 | 22.3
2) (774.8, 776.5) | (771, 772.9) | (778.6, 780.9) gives 0.024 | 22.2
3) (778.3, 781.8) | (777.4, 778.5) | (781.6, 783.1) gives 0.024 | 22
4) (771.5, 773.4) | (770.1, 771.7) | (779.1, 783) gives -0.019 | 22.2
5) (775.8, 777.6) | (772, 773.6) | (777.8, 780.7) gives 0.018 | 22.1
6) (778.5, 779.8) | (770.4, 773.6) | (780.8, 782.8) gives -0.001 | 22.1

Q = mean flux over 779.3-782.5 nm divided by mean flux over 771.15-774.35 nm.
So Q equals 0.98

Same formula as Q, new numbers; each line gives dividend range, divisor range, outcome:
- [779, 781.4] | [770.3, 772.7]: 0.97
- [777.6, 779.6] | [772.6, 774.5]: 1.00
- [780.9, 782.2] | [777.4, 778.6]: 1.01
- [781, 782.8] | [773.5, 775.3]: 1.03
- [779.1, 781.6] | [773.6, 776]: 1.00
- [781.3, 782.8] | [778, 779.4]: 1.01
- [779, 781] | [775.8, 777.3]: 0.99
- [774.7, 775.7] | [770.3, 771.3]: 0.97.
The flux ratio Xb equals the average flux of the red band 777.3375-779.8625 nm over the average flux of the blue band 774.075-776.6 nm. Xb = 1.0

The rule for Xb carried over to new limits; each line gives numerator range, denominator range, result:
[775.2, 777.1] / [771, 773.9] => 0.98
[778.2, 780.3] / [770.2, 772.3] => 0.98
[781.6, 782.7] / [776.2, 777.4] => 1.02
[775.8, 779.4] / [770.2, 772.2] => 0.98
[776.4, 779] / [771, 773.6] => 0.97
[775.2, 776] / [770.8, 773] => 0.98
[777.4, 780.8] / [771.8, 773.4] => 0.97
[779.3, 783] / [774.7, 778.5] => 1.00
